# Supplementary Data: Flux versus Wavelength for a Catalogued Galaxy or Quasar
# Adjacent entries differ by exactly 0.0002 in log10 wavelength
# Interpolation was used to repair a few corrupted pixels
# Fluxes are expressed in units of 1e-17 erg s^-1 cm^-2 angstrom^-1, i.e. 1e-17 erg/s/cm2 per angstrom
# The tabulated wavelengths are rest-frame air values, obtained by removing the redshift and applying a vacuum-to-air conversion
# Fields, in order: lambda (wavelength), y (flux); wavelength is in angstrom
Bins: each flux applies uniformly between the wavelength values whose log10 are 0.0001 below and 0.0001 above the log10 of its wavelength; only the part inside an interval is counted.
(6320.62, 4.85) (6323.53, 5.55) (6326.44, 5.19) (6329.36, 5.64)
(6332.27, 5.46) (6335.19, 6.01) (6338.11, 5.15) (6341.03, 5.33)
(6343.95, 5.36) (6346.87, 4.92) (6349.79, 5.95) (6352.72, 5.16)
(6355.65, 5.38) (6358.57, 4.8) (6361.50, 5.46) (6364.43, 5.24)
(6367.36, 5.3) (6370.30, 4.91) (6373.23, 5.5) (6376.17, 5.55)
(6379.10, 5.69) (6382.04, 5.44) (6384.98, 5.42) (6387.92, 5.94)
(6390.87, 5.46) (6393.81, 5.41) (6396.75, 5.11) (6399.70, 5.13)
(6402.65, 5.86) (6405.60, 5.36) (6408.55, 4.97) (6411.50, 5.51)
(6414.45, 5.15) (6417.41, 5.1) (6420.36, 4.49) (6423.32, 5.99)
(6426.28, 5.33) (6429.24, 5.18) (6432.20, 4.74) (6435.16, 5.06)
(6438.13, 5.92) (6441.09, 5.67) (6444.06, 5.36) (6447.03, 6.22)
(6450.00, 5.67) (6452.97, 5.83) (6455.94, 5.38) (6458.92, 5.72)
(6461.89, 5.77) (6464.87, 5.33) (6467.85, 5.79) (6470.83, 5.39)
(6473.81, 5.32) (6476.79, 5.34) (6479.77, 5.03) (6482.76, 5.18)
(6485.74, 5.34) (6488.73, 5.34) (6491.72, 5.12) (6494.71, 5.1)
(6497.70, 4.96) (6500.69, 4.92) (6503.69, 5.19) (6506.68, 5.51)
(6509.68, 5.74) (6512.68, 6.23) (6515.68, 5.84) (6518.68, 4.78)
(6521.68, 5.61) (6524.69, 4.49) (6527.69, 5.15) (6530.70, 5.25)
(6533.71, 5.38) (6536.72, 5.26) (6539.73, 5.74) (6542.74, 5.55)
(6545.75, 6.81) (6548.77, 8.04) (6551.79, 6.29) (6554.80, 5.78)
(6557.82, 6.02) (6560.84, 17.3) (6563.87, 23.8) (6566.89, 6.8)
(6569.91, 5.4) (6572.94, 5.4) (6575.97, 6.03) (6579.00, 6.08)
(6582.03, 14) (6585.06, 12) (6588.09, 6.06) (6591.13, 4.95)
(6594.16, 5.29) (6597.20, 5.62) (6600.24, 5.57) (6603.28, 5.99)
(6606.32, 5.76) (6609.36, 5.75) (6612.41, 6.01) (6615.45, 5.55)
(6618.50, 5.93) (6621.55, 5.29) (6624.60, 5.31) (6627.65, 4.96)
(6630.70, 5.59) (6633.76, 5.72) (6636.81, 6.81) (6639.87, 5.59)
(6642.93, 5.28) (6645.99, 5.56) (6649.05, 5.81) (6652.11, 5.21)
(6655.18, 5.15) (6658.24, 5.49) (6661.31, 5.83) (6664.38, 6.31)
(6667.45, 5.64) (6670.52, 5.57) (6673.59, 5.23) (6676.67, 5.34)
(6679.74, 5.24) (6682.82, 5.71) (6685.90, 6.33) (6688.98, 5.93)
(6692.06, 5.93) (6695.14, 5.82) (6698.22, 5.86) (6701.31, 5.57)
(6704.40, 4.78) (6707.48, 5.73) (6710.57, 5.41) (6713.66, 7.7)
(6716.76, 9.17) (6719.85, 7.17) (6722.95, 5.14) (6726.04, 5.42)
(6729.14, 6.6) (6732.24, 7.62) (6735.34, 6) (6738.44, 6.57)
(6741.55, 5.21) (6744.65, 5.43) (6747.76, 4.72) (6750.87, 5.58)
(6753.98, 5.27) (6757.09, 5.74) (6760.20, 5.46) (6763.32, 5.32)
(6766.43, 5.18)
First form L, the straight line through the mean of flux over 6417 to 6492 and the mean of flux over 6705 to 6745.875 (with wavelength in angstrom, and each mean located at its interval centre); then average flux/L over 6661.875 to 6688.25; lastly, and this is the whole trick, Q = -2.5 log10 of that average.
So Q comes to 0.09 mag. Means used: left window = 5.42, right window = 6.37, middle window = 5.68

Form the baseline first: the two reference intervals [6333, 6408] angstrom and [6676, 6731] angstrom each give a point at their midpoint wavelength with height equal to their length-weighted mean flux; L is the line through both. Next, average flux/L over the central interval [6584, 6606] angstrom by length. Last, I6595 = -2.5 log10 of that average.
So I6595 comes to -0.089 mag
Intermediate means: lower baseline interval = 5.39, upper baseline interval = 6.07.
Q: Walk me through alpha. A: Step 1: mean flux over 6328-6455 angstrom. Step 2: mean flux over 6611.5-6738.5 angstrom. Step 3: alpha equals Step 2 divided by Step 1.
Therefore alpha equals 1.09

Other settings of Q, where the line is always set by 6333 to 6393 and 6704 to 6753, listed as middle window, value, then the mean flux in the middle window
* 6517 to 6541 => 0.107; 5.21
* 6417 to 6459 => 0.022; 5.44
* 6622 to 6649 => 0.069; 5.6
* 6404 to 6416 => 0.049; 5.25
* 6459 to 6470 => -0.003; 5.63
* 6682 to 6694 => 0.016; 5.99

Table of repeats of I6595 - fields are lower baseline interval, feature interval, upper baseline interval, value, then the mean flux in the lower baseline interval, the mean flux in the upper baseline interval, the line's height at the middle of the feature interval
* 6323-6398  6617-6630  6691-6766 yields 0.080 mag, 5.4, 5.96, 5.8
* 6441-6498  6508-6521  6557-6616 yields 0.142 mag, 5.45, 8.03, 6.44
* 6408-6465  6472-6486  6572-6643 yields 0.081 mag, 5.43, 6.3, 5.65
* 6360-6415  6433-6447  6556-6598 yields 0.153 mag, 5.39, 8.94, 6.38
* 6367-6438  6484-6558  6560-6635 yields 0.179 mag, 5.33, 7.36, 6.56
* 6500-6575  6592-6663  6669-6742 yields 0.152 mag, 6.91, 6.06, 6.45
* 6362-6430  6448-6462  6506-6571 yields 0.077 mag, 5.35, 7.16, 6.1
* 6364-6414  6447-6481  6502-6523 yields -0.010 mag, 5.4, 5.55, 5.49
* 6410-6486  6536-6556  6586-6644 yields -0.124 mag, 5.42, 5.7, 5.58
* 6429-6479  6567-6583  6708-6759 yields -0.222 mag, 5.51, 6.16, 5.79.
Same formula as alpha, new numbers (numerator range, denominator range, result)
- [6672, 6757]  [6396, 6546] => 1.10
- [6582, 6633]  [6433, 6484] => 1.13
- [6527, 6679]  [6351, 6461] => 1.22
